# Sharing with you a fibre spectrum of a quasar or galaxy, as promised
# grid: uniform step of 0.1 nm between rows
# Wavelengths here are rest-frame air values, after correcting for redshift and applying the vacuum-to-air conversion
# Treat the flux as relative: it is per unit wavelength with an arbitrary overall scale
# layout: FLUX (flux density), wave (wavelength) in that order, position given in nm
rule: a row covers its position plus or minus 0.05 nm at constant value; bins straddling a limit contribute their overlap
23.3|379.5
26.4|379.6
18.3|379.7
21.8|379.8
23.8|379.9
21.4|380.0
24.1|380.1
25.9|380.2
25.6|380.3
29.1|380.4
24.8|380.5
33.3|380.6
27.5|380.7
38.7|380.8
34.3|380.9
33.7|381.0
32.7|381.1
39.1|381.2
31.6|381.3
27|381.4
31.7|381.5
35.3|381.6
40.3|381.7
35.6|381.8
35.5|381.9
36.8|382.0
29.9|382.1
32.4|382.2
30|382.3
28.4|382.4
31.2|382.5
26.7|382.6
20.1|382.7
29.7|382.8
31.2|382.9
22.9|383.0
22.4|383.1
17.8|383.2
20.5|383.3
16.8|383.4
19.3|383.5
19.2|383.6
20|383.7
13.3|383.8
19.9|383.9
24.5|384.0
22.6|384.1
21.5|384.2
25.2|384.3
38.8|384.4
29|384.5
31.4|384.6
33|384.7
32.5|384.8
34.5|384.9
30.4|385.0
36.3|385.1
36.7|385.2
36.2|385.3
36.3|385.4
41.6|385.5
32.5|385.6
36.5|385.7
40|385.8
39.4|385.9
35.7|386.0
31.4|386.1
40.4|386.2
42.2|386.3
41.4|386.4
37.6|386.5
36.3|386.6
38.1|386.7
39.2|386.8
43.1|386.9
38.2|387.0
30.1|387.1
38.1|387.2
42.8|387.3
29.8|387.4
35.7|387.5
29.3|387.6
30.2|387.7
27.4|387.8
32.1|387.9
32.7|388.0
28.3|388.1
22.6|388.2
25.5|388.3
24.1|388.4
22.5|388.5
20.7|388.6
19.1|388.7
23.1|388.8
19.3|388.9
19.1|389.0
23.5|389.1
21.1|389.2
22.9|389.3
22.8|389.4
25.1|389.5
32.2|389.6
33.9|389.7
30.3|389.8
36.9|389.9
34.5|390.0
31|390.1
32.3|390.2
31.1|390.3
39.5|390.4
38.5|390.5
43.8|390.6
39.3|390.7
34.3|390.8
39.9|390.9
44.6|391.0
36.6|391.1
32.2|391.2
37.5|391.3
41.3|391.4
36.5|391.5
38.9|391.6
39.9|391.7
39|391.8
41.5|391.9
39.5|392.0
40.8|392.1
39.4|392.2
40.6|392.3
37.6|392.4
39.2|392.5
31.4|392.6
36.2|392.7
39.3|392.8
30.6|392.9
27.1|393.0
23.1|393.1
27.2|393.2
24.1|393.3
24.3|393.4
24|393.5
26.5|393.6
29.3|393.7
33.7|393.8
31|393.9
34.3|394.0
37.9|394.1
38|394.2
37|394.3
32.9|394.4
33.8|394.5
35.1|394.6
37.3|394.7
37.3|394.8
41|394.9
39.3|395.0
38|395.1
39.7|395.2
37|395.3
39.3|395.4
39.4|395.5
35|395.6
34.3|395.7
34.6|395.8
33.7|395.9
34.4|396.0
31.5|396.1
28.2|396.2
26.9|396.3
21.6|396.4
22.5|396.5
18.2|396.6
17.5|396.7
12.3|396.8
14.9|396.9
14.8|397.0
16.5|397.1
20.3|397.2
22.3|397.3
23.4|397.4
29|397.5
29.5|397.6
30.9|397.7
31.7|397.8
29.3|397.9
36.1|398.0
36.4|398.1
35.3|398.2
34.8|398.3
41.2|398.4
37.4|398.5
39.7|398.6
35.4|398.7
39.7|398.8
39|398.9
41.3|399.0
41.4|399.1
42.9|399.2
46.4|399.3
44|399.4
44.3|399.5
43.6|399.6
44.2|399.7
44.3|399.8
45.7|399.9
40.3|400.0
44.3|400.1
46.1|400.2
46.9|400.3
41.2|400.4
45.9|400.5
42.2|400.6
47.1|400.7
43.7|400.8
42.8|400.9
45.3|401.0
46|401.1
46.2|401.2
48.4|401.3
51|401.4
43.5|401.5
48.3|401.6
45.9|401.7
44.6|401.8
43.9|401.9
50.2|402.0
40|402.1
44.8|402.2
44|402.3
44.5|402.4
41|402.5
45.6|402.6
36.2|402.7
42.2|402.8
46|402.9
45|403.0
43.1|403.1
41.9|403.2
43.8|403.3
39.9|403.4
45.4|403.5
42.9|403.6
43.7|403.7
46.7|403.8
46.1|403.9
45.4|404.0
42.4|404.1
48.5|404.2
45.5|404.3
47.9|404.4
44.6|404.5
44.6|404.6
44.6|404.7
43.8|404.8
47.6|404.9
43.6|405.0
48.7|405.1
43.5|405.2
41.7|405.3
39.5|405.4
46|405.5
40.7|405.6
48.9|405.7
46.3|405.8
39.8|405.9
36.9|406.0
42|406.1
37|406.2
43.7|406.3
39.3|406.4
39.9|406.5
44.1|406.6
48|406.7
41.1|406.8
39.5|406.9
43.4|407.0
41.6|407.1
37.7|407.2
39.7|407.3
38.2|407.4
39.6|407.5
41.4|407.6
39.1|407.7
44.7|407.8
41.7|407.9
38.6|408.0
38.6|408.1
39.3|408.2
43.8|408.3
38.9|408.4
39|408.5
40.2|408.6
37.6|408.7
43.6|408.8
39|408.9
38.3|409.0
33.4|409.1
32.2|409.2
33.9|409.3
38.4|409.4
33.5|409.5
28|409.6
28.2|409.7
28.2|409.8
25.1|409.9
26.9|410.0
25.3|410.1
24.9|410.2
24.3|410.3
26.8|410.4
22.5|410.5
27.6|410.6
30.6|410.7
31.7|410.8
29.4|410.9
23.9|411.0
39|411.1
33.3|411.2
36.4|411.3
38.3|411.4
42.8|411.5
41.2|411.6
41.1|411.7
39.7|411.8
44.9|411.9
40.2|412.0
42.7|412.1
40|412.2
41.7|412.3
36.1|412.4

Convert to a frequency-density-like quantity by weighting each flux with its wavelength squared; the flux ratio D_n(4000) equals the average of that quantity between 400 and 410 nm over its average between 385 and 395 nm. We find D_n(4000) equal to 1.35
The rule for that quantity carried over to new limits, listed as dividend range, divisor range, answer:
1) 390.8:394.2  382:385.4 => 1.34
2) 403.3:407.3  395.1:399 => 1.49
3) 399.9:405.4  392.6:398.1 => 1.54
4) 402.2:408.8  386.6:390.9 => 1.51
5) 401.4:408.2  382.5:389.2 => 1.60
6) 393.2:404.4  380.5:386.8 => 1.31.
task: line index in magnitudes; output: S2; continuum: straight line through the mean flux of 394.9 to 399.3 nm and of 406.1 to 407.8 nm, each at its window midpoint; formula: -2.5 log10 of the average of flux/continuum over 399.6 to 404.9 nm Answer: -0.22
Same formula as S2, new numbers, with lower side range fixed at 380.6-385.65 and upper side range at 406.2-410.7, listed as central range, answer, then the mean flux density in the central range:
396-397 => 0.45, 21.8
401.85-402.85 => -0.24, 43.2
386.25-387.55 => -0.23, 37.9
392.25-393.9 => 0.04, 30.9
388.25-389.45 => 0.38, 22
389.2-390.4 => 0.04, 30.3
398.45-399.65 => -0.22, 41.3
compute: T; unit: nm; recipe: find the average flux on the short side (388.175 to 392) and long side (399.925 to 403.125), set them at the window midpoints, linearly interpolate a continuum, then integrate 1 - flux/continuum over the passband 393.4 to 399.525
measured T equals 1.00 nm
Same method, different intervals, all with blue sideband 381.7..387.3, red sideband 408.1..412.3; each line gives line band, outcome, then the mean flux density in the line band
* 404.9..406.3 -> -0.364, 42.9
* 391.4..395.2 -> -0.281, 34.8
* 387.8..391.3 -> 0.222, 29.9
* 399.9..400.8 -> -0.296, 44.3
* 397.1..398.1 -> 0.155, 27.9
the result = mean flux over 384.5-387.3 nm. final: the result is 36.6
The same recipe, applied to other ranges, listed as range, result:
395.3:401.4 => 35.7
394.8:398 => 28.9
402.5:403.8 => 43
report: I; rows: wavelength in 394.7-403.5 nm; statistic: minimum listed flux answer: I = 12.3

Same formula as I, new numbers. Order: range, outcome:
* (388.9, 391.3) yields 19.1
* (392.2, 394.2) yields 23.1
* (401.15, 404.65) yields 36.2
